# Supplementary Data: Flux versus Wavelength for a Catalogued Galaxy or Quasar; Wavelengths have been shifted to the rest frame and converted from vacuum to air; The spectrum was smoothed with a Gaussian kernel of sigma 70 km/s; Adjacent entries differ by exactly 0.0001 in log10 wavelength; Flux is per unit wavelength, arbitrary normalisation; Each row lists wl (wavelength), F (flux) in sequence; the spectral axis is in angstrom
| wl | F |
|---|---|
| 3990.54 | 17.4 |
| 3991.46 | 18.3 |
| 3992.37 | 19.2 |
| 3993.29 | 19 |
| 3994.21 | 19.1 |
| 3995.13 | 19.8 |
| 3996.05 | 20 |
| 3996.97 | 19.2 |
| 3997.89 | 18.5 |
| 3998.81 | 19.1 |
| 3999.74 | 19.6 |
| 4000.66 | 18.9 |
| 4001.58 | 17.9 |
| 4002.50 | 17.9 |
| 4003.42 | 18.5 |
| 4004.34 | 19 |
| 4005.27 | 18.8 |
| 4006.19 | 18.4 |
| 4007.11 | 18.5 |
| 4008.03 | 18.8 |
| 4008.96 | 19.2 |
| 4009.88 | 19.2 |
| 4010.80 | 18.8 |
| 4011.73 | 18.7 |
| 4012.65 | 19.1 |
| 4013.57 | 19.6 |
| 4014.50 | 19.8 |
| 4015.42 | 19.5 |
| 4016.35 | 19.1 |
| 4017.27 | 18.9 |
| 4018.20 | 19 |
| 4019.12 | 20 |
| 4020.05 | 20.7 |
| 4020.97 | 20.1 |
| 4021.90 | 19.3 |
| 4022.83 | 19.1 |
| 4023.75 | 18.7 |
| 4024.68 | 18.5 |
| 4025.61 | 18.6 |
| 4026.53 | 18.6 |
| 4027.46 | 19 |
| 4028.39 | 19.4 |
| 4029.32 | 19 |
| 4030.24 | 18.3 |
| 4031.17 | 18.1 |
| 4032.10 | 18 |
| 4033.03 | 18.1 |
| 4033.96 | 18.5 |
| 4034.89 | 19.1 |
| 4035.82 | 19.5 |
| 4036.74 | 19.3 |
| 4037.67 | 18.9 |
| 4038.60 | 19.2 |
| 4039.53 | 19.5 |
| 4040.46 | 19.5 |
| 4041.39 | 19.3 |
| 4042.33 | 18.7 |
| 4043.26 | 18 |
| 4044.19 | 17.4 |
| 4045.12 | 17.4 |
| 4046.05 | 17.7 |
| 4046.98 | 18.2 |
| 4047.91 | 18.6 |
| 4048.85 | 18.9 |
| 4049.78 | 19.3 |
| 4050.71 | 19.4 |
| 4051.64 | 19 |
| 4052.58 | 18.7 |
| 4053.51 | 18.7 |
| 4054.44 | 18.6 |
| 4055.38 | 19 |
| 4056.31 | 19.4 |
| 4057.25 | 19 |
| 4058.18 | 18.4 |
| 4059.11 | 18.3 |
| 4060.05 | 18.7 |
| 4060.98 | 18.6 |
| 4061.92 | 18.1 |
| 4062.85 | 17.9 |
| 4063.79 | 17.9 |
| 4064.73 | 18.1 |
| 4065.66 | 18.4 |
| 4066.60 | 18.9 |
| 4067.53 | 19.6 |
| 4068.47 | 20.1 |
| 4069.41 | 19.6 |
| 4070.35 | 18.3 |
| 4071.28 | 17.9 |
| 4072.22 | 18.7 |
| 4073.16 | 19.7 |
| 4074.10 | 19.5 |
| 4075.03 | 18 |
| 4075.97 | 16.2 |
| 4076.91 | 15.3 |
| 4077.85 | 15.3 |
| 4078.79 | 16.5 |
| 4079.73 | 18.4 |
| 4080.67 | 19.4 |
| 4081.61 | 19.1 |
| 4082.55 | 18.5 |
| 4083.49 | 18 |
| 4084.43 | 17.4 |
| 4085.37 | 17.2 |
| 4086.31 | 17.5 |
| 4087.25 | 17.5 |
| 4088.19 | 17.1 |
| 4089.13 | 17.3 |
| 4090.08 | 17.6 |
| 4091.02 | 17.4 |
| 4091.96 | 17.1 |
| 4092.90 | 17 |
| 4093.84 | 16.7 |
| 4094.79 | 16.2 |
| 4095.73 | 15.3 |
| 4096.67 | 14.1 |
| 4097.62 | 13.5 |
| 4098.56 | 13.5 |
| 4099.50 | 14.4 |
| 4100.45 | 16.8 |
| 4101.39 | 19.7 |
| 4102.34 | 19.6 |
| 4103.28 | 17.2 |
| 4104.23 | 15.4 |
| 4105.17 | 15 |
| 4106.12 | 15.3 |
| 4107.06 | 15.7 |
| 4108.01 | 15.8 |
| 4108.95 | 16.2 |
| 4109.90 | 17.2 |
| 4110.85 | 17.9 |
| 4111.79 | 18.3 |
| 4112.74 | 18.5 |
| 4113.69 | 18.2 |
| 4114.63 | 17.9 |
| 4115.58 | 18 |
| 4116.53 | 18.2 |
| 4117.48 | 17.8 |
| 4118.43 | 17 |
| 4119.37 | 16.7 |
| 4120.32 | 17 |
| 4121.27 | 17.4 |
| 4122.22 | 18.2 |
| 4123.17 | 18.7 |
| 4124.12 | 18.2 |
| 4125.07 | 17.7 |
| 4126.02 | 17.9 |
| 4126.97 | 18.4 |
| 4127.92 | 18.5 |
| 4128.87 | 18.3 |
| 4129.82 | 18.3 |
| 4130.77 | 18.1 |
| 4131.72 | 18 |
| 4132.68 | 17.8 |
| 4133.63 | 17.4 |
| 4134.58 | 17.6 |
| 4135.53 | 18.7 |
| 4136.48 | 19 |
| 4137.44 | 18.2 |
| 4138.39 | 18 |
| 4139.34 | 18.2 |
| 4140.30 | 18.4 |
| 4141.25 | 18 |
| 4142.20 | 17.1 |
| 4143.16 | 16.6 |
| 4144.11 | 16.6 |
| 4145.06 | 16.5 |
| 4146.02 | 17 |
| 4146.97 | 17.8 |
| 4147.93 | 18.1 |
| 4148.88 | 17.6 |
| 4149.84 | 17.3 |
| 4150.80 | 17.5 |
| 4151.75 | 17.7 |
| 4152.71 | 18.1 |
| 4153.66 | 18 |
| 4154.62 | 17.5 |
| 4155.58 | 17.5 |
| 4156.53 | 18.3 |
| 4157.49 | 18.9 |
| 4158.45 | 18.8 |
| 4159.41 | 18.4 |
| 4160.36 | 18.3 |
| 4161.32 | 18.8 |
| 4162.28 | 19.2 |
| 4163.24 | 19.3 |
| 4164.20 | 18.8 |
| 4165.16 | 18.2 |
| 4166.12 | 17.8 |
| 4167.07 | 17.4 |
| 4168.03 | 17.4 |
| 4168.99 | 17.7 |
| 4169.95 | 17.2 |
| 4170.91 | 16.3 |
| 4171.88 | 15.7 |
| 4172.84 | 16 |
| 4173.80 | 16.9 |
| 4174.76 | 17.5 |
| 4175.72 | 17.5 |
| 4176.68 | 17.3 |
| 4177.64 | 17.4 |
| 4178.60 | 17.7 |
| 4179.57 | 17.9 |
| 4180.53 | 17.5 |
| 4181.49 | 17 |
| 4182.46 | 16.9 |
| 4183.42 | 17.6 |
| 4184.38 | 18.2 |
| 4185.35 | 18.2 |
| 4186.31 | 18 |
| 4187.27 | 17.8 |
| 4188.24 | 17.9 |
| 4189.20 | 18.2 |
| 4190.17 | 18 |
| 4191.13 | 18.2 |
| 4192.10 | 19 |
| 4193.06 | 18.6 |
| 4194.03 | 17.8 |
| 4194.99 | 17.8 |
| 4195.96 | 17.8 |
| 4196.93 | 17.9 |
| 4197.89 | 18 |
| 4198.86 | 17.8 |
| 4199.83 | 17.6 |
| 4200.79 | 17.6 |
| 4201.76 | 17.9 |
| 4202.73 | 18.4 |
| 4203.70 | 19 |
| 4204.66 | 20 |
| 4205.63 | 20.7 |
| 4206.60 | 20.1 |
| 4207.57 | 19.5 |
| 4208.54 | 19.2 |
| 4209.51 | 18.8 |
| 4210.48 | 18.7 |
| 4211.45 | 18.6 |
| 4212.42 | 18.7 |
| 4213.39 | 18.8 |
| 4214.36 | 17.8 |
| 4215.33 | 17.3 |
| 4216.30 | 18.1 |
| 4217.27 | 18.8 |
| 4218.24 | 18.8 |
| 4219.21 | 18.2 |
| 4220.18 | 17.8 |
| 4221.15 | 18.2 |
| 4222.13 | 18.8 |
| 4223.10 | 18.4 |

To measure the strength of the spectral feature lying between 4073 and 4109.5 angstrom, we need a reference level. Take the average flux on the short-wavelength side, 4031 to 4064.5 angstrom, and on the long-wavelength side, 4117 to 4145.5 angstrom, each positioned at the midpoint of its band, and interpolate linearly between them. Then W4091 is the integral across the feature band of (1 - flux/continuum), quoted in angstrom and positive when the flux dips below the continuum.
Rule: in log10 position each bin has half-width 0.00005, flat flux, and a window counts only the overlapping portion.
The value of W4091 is 2.8 angstrom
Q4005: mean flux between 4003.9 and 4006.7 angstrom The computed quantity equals 18.7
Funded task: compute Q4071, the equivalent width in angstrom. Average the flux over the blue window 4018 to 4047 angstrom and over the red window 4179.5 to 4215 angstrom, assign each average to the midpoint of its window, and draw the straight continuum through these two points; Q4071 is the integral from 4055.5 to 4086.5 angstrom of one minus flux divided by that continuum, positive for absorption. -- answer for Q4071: 0.77 angstrom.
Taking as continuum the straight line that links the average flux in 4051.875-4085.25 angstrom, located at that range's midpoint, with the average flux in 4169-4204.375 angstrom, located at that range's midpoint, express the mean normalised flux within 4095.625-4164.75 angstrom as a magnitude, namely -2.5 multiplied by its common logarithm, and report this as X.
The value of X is 0.028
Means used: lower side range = 18.3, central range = 17.5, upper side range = 17.7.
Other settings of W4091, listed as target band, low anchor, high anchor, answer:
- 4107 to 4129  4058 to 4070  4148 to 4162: 0.75 angstrom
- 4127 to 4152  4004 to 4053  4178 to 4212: 0.94 angstrom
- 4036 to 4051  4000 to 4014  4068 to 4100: -0.57 angstrom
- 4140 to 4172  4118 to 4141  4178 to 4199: 0.30 angstrom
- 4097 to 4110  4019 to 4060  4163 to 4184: 1.51 angstrom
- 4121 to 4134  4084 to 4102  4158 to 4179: -0.78 angstrom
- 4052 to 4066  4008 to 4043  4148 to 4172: 0.19 angstrom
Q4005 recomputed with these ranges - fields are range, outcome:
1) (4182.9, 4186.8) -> 18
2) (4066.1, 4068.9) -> 19.5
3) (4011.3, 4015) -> 19.3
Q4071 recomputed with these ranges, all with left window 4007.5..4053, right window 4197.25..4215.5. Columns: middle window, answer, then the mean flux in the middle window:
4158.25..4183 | 1.4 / 17.6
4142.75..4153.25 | 0.8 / 17.4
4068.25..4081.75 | 0.6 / 18.1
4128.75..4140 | 0.4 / 18.1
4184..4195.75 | 0.4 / 18.1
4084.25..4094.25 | 0.8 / 17.3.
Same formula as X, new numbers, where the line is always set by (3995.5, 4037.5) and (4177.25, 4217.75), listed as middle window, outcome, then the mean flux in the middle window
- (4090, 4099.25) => 0.18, 15.7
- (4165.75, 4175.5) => 0.08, 17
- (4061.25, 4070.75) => 0.01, 18.7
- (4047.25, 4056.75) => -0.01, 18.9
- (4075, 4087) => 0.08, 17.4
